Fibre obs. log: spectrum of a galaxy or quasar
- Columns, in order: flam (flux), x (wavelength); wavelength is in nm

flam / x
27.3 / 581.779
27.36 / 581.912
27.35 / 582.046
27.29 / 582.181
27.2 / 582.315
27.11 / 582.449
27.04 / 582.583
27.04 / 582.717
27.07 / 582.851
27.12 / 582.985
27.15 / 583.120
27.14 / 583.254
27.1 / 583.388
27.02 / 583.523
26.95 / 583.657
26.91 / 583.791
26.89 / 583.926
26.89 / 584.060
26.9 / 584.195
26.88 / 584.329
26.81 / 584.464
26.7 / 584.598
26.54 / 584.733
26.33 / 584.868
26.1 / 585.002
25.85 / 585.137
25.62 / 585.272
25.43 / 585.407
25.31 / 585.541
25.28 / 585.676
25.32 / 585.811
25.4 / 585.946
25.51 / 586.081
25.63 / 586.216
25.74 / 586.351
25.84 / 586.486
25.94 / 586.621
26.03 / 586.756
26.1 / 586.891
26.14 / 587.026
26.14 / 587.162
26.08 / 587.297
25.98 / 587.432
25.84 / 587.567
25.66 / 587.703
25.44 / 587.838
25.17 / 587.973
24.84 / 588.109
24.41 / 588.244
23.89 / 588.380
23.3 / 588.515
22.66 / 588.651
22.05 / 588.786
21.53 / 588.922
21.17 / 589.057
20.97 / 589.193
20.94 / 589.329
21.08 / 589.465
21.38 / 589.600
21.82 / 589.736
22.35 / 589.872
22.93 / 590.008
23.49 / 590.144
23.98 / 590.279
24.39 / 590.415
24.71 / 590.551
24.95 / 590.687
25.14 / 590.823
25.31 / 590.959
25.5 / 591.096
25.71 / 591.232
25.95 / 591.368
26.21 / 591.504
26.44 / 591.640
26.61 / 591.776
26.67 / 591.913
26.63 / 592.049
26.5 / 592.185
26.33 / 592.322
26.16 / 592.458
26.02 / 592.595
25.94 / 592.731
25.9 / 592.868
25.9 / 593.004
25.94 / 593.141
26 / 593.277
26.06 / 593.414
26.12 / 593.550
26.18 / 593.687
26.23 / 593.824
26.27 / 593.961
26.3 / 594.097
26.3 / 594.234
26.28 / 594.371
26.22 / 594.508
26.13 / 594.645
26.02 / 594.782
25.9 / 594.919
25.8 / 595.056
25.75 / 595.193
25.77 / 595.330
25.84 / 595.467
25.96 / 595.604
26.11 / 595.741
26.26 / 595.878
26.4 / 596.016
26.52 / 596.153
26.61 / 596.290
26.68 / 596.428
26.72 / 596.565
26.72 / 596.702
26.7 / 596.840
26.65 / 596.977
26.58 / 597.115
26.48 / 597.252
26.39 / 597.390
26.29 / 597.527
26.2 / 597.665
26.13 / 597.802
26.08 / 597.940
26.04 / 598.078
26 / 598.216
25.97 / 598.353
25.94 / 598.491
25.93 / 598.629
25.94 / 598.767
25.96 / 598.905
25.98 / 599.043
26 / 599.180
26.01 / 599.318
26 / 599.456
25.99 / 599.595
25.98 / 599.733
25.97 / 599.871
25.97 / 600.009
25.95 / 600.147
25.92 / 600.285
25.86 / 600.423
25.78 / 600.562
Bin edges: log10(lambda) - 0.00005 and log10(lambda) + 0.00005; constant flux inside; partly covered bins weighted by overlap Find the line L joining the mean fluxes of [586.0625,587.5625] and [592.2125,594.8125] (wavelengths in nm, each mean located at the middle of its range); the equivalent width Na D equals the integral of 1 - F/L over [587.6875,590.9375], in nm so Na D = 0.34 nm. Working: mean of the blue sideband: 25.9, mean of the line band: 23.3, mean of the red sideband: 26.1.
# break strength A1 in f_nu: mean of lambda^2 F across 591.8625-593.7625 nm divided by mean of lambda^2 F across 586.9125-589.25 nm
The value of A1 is 1.1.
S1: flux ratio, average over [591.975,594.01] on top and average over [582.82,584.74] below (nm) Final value 1.0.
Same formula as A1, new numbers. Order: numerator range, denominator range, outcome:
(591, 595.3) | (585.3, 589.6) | 1.09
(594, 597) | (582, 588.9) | 1.05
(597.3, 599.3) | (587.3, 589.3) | 1.13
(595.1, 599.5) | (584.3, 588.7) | 1.06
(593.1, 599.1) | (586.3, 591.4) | 1.11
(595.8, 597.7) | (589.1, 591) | 1.18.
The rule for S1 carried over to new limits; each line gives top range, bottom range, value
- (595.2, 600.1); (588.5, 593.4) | 1.07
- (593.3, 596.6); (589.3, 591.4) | 1.10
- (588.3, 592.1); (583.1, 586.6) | 0.91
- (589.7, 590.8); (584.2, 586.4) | 0.91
